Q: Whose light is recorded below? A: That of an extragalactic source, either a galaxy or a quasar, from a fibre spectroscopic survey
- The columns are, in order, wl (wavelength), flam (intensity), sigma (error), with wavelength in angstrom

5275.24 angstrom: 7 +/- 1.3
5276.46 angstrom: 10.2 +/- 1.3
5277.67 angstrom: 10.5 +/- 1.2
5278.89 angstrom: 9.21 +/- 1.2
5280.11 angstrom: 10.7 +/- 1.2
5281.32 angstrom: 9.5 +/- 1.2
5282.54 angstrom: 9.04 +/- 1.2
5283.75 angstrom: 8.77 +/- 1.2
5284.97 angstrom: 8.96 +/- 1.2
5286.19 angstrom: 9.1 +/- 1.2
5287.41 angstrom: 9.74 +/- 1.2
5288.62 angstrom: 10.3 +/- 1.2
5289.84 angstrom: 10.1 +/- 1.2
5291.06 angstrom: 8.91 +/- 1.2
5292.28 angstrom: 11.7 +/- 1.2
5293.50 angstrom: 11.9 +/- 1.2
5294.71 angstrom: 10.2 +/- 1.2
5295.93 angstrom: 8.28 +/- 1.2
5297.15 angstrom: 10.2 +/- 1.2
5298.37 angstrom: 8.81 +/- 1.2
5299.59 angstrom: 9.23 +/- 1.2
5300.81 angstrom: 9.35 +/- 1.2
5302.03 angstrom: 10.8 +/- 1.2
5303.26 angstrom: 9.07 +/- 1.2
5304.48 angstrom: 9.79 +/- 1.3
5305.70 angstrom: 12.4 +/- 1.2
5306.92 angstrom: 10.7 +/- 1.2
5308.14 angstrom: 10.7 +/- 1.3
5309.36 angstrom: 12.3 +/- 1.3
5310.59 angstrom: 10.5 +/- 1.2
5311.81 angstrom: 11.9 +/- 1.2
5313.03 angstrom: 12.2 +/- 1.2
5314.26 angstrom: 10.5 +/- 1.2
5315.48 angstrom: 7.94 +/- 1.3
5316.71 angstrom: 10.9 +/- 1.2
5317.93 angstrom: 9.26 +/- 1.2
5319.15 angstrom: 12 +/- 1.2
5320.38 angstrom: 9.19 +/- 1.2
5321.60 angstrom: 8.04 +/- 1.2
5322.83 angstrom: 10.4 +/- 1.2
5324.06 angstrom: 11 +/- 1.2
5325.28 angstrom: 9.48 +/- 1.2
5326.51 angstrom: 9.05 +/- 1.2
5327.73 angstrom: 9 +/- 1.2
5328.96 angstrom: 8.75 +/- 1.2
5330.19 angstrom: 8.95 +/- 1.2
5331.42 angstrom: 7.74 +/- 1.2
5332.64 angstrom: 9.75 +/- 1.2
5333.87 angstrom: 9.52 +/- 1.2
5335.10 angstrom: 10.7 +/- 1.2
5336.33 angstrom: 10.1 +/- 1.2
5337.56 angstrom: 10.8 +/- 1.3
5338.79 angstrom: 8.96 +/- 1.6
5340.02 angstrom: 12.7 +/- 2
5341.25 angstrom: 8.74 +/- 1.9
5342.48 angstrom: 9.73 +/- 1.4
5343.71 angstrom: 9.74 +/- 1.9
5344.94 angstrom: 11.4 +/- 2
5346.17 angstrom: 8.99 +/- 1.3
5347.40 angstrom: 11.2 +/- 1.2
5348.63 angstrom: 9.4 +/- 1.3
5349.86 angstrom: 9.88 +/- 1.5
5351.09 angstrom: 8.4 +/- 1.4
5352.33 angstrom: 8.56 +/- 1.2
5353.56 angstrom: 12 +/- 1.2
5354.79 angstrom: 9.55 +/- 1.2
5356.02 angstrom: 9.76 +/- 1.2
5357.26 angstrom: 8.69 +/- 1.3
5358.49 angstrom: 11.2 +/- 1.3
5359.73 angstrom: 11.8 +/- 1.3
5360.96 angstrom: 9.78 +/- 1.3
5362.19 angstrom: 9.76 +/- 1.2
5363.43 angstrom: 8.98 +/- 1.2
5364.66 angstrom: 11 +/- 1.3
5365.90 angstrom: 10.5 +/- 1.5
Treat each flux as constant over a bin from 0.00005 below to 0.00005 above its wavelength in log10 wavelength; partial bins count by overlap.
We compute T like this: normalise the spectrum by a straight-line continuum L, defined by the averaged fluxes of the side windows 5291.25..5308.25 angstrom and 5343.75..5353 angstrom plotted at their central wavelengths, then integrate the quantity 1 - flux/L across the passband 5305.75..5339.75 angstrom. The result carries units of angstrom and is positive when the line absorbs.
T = -0.4 angstrom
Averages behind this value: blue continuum 10.2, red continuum 9.71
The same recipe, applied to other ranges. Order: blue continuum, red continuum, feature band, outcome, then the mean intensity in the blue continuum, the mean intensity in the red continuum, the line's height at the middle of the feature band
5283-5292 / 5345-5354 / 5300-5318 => -1.8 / 9.49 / 9.83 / 9.61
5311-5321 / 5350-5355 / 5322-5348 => 0.6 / 10.5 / 9.66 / 10.1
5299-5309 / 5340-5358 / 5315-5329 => 0.7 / 10.3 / 9.84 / 10.1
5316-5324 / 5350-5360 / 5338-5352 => 0.1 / 10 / 9.92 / 9.95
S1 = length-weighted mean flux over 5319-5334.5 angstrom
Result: 9.37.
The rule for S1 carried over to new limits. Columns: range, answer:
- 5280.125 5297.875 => 9.79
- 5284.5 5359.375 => 9.99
